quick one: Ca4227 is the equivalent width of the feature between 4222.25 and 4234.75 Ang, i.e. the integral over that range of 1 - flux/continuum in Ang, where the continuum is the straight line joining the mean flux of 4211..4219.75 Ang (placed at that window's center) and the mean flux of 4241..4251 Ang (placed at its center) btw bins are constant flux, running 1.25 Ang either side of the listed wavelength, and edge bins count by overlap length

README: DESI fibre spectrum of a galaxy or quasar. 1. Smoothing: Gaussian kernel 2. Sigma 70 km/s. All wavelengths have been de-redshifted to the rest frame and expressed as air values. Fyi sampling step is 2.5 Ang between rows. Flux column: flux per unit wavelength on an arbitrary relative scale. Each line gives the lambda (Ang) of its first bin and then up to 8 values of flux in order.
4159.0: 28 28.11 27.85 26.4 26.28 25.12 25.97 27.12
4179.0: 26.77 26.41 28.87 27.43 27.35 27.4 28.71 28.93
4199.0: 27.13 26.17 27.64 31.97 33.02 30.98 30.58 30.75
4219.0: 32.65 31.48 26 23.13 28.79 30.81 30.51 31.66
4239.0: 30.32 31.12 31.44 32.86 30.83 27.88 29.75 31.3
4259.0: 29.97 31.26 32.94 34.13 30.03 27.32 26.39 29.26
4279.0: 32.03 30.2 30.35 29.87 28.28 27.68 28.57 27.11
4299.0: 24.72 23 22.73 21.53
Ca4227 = 1.34 Ang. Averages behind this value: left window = 31.2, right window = 31.3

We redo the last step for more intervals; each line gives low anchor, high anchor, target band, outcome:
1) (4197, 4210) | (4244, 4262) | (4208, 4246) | -0.6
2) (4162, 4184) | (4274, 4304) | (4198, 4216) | -1.8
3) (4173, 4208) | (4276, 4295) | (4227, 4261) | -1.9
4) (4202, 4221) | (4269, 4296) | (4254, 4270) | -1.1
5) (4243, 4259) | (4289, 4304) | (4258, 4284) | -1.6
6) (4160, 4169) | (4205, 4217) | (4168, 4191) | 1.4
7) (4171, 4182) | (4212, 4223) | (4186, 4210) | 0.3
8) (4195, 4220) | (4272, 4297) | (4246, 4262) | -0.6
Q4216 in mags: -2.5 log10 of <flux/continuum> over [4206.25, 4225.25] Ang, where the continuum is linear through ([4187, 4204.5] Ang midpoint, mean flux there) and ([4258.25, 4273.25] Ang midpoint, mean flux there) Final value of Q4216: -0.09 mag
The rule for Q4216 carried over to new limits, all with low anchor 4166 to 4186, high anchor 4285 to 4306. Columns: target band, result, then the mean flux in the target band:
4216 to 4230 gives -0.08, 28.7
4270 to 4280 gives -0.09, 28.7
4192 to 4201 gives -0.06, 28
